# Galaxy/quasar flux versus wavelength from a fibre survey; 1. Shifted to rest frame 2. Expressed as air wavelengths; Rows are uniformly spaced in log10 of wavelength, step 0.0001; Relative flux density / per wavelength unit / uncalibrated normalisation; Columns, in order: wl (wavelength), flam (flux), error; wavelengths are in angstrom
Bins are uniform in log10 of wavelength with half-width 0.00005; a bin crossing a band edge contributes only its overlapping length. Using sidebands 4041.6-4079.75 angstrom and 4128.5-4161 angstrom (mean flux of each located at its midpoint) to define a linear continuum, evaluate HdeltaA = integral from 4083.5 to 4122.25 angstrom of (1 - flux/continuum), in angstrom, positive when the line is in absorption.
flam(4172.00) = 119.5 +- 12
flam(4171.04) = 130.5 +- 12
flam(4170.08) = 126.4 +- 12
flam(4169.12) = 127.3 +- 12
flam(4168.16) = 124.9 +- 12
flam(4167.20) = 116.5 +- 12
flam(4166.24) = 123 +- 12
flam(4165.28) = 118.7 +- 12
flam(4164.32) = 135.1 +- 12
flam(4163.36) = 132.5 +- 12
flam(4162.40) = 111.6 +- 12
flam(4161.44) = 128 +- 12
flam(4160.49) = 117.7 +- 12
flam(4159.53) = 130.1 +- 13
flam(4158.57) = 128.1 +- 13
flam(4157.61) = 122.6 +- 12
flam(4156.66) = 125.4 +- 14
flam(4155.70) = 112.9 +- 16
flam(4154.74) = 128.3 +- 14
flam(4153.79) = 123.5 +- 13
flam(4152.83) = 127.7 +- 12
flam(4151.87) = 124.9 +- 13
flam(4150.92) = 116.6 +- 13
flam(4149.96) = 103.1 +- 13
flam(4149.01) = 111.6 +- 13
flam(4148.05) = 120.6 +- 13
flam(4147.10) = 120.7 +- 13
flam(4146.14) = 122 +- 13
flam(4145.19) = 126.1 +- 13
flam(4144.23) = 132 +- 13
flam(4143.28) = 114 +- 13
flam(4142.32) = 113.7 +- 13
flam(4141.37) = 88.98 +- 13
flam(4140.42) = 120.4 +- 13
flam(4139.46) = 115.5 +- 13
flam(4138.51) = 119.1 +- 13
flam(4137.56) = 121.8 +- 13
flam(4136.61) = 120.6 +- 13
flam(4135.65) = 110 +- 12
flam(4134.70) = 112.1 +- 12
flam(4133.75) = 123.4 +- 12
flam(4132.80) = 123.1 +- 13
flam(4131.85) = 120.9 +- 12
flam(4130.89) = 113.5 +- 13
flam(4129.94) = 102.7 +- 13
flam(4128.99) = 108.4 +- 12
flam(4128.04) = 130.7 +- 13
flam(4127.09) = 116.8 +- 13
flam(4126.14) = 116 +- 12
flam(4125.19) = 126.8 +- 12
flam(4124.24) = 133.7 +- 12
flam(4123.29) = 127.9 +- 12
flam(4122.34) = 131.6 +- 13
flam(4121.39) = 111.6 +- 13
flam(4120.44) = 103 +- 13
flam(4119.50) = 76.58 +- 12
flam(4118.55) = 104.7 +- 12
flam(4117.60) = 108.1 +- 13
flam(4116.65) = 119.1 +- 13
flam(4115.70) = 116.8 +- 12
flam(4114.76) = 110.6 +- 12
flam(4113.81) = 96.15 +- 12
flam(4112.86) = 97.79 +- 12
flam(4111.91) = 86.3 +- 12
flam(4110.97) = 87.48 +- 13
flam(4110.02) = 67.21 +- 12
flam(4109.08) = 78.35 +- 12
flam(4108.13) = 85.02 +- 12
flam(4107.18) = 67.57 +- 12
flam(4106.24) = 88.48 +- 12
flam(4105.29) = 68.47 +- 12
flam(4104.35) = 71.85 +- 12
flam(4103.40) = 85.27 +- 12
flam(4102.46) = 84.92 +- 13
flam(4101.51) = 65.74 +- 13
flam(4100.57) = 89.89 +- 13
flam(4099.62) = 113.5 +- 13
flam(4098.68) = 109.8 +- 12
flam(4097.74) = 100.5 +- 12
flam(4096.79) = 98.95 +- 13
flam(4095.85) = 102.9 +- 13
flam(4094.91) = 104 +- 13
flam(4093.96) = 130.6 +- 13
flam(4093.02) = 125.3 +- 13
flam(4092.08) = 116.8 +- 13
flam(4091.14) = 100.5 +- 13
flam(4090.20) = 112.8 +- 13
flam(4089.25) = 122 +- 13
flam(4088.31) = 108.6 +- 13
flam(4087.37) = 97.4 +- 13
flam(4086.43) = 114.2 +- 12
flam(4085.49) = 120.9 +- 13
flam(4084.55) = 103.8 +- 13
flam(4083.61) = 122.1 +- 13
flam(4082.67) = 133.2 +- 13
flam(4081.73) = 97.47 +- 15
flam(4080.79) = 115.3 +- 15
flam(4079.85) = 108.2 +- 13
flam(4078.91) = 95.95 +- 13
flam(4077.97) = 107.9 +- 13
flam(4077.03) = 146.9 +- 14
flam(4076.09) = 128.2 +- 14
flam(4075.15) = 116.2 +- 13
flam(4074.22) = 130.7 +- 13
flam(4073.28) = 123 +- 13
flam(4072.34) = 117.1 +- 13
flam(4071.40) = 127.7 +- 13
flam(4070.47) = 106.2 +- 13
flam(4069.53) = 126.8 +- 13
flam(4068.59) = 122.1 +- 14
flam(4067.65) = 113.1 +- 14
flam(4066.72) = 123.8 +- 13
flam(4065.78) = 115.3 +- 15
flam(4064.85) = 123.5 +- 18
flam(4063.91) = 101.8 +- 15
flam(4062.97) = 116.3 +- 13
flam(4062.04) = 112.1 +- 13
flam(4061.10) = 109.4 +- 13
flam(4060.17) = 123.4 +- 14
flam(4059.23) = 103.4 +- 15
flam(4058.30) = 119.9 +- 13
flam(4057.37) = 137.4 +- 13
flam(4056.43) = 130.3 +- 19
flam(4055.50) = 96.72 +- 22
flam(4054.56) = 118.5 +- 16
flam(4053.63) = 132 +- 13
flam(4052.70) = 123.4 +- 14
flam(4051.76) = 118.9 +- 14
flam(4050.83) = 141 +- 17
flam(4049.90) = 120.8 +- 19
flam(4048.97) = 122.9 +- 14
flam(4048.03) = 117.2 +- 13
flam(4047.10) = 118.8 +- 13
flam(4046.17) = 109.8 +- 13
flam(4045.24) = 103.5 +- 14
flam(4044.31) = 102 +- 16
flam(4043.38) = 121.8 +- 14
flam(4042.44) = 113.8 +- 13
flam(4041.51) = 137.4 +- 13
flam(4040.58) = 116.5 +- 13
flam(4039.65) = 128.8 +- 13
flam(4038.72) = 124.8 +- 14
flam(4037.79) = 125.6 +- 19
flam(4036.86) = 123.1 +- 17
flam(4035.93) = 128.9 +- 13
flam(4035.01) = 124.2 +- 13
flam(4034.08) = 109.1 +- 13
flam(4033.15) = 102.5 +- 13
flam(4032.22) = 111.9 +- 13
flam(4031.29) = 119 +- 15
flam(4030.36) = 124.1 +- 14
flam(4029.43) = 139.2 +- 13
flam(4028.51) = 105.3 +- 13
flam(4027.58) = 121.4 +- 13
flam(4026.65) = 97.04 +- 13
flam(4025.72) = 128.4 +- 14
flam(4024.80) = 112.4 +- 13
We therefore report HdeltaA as 6.2 angstrom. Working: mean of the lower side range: 119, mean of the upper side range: 118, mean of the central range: 99.5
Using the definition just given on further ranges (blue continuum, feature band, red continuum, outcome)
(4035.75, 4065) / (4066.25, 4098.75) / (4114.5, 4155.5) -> 0.9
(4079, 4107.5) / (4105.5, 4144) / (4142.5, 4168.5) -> 1.7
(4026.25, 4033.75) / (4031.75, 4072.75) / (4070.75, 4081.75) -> -0.7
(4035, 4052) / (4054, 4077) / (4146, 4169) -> 0.4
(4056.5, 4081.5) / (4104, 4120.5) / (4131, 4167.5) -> 4.0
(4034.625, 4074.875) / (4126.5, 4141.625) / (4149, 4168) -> 0.7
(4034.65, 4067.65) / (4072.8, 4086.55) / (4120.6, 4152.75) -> 0.2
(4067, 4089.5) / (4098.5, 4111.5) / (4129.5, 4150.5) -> 3.8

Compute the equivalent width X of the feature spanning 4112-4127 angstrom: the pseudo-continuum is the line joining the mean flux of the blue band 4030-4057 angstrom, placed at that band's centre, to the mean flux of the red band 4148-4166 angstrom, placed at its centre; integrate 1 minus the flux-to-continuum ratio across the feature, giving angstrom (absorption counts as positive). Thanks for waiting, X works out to 1.2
